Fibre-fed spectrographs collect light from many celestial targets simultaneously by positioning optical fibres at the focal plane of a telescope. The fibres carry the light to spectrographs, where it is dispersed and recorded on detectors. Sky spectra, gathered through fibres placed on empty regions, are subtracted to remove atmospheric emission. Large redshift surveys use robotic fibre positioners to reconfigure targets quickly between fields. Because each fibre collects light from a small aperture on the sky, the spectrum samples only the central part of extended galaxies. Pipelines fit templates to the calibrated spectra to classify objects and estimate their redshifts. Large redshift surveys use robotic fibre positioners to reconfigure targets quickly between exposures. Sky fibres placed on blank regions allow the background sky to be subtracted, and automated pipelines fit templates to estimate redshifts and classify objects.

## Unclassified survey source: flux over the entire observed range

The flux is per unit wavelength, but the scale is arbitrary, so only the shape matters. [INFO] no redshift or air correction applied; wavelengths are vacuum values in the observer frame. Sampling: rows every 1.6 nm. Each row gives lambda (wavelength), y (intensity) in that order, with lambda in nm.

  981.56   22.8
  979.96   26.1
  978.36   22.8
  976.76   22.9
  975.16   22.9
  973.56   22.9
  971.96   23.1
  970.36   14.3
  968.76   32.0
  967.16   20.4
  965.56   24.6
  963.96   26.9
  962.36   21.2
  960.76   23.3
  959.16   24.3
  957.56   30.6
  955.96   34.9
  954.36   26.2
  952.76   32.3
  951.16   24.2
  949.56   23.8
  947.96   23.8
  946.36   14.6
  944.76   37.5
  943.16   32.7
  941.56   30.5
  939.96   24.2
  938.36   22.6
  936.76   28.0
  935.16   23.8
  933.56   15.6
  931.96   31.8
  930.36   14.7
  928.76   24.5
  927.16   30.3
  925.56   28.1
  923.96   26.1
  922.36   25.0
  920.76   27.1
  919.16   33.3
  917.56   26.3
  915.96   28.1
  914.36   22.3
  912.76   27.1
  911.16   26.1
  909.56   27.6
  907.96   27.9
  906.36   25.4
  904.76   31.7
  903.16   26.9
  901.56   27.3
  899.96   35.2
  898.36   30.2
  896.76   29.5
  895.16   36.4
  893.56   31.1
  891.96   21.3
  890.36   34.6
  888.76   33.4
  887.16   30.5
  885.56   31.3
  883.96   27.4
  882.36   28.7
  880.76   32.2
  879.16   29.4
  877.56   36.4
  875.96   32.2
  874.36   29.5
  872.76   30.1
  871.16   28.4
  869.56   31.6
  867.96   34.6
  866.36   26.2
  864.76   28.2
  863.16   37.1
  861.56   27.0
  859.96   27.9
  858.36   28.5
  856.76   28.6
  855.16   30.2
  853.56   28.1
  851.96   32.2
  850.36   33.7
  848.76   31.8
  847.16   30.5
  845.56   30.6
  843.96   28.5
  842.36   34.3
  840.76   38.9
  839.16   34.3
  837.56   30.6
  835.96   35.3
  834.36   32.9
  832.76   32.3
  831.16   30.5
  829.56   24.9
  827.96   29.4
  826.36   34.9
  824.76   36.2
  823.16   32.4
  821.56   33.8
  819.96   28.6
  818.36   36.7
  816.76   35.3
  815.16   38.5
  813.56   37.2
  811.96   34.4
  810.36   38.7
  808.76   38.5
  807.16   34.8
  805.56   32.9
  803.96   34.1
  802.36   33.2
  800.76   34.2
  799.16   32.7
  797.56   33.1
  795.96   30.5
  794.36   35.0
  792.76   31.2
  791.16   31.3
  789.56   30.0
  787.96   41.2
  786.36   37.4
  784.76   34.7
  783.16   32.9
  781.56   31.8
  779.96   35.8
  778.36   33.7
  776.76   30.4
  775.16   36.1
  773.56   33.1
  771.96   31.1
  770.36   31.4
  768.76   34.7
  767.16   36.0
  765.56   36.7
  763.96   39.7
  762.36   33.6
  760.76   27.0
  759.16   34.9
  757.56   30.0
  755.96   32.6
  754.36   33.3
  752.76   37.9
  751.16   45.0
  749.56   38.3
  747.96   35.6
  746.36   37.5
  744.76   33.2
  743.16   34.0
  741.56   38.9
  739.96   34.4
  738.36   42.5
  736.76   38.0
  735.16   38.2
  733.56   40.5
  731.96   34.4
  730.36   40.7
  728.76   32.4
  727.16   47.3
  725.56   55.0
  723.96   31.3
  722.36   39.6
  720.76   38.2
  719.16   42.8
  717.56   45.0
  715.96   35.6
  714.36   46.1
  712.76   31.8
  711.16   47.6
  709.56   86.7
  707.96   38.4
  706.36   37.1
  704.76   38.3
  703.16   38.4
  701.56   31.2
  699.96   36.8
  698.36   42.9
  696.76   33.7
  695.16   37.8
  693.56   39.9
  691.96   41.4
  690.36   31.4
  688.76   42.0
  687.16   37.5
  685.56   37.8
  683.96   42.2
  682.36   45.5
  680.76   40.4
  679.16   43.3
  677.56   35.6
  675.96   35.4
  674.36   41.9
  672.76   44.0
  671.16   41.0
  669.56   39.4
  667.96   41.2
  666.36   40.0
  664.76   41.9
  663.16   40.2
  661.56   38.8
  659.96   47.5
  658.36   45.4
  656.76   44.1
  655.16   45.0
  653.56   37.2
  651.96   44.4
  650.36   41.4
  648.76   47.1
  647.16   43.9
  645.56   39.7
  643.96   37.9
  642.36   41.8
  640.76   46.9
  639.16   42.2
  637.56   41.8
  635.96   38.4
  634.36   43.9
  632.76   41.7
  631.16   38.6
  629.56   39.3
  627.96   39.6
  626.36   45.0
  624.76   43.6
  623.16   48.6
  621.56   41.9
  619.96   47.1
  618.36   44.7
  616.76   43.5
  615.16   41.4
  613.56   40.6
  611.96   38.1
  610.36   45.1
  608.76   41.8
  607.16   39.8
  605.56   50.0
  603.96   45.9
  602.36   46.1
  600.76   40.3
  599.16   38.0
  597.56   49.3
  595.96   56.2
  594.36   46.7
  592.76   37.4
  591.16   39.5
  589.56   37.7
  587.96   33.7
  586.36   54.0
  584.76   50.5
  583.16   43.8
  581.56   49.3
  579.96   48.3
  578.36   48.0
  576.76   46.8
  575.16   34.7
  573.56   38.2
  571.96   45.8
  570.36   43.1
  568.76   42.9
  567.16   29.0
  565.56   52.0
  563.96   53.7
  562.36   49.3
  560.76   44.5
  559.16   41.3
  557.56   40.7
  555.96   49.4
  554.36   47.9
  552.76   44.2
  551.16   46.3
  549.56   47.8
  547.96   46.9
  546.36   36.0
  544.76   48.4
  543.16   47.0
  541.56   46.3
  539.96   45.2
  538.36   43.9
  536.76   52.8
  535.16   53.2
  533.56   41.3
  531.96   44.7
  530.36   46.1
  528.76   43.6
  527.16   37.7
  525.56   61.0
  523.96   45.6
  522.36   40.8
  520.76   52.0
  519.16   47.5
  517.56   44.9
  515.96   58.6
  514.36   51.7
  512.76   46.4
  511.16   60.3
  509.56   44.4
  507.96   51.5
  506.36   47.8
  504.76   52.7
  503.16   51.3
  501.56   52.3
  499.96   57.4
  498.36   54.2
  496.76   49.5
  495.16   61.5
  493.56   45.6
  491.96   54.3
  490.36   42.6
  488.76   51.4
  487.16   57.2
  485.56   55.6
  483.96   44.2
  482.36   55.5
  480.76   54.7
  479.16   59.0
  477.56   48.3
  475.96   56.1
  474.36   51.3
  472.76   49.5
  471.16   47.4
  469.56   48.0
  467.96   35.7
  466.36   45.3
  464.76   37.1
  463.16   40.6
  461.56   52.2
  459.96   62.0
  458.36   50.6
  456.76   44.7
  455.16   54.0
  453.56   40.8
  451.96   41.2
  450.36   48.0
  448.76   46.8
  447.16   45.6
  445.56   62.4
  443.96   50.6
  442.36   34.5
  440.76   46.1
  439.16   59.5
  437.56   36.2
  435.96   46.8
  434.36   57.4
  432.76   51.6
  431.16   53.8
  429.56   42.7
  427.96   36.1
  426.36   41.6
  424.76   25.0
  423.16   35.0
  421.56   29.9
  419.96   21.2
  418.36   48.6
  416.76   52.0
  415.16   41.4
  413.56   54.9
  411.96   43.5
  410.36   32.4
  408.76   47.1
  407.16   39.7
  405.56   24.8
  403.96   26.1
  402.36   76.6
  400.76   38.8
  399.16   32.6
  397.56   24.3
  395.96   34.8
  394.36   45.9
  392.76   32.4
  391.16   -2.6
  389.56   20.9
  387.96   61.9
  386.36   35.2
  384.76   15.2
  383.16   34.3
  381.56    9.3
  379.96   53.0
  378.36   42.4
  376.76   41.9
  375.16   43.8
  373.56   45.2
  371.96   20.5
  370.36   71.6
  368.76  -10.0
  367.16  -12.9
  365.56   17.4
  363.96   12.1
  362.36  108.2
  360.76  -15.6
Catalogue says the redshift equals 0.080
